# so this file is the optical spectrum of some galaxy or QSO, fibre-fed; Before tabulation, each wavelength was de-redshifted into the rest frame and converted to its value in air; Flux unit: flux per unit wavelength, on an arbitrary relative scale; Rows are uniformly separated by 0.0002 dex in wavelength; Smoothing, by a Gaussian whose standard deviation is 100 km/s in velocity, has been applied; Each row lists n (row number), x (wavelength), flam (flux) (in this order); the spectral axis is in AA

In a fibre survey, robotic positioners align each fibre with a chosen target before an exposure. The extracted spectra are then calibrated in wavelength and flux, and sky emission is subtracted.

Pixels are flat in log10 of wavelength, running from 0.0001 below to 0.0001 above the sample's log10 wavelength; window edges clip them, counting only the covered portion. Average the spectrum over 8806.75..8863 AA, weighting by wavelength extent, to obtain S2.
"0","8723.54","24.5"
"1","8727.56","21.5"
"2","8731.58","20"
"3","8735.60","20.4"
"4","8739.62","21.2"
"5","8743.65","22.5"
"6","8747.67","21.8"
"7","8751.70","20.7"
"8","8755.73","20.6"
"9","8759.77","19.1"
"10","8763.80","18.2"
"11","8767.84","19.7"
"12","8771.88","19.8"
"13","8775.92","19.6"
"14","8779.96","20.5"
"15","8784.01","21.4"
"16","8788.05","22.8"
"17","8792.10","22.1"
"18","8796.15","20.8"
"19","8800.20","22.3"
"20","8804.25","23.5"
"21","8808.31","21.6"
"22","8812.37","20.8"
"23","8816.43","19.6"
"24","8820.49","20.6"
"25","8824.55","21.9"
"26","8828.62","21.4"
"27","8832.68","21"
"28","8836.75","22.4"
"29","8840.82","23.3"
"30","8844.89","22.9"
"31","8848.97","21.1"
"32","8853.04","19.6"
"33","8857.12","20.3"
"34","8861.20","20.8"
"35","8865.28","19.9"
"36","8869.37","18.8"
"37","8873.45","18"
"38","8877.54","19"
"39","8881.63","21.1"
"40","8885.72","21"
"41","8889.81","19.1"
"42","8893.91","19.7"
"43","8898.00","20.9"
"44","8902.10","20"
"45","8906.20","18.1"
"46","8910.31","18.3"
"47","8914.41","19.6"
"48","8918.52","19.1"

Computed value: 21.2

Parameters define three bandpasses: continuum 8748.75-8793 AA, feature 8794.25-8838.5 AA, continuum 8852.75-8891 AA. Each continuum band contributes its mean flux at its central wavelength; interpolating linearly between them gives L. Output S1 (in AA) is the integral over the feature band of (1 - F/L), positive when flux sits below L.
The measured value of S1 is -2.9 AA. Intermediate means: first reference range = 20.4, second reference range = 19.8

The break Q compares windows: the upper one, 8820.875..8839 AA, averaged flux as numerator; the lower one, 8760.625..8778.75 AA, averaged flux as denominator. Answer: 1.12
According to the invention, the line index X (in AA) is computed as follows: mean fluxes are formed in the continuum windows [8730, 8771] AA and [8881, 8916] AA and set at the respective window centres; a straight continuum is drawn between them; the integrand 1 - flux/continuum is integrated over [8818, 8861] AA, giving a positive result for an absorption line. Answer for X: -3.1 AA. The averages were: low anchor 20.4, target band 21.4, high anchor 19.7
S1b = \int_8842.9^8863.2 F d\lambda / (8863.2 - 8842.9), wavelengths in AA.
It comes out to 20.9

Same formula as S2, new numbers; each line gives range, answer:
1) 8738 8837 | 21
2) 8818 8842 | 21.7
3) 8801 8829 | 21.4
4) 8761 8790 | 20.3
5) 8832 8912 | 20.3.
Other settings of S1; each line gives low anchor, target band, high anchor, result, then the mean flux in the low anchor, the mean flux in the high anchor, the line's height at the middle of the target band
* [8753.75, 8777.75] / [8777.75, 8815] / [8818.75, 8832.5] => -2.4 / 19.5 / 21.3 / 20.4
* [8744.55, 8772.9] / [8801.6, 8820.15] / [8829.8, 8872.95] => -0.7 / 20.1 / 20.9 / 20.6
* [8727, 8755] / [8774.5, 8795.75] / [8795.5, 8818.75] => 0.1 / 21.1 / 21.5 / 21.3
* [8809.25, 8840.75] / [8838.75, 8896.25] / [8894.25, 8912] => -0.3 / 21.3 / 19.4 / 20.2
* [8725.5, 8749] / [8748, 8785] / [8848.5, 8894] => 1.6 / 21.2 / 19.8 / 20.9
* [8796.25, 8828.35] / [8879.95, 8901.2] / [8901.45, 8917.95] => -1.0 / 21.4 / 18.9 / 19.4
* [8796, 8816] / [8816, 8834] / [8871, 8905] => 0.2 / 21.7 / 19.8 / 21.3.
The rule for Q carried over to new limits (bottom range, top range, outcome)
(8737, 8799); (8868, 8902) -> 0.95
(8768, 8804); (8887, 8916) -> 0.92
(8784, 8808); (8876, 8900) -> 0.91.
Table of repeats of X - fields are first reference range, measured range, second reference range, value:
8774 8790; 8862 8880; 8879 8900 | 1.19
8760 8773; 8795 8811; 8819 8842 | -1.11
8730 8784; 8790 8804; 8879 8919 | -1.24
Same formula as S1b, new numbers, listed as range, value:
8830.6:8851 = 22.1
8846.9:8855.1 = 20.4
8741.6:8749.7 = 22.2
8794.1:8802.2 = 21.6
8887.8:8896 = 19.4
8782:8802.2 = 21.9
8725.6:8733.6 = 20.8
